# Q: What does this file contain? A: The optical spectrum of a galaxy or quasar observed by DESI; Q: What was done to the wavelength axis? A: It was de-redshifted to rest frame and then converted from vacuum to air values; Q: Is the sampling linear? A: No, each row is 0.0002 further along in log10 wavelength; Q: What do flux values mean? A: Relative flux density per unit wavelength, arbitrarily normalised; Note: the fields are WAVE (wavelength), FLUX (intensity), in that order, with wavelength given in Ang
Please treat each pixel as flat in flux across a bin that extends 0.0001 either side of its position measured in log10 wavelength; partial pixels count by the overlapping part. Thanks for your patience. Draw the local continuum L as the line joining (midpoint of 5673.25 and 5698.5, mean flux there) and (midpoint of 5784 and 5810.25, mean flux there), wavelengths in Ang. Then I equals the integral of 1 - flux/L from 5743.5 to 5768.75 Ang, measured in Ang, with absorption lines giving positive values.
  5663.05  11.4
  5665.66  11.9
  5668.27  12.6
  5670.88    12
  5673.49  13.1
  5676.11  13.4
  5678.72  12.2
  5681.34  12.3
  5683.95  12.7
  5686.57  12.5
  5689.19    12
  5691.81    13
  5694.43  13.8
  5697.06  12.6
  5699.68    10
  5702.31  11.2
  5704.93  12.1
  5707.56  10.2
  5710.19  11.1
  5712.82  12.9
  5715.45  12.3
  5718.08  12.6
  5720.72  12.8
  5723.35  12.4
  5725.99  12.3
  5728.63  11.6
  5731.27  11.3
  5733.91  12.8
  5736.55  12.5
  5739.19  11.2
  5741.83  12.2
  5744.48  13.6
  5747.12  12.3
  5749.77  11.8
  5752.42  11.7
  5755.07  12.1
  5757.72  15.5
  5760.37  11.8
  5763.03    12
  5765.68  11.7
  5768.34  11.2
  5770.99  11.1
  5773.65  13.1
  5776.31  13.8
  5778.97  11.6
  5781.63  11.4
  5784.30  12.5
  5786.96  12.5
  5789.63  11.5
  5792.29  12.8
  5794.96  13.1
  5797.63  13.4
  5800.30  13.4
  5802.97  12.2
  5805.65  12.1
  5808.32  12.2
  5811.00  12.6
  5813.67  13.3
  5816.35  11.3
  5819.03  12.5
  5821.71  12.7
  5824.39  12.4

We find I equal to 0.5 Ang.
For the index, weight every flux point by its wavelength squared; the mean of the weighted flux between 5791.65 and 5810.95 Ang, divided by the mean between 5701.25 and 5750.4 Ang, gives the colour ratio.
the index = 1.08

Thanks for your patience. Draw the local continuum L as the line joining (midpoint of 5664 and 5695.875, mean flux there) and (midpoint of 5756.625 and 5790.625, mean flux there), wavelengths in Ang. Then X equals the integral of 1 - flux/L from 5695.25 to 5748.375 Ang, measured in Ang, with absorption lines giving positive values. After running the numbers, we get 1.9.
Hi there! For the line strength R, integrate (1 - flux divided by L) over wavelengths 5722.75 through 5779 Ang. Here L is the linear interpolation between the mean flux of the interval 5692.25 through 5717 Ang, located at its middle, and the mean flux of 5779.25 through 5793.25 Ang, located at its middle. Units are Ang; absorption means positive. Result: -1.3 Ang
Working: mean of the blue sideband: 11.9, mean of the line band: 12.3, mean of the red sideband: 12.1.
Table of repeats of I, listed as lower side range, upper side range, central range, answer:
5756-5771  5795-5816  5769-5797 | 0.3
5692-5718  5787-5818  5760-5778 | 0.3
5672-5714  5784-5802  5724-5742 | 0.6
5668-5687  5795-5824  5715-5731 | 0.4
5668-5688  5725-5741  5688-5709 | 0.9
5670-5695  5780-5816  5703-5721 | 1.0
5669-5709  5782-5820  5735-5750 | 0.0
